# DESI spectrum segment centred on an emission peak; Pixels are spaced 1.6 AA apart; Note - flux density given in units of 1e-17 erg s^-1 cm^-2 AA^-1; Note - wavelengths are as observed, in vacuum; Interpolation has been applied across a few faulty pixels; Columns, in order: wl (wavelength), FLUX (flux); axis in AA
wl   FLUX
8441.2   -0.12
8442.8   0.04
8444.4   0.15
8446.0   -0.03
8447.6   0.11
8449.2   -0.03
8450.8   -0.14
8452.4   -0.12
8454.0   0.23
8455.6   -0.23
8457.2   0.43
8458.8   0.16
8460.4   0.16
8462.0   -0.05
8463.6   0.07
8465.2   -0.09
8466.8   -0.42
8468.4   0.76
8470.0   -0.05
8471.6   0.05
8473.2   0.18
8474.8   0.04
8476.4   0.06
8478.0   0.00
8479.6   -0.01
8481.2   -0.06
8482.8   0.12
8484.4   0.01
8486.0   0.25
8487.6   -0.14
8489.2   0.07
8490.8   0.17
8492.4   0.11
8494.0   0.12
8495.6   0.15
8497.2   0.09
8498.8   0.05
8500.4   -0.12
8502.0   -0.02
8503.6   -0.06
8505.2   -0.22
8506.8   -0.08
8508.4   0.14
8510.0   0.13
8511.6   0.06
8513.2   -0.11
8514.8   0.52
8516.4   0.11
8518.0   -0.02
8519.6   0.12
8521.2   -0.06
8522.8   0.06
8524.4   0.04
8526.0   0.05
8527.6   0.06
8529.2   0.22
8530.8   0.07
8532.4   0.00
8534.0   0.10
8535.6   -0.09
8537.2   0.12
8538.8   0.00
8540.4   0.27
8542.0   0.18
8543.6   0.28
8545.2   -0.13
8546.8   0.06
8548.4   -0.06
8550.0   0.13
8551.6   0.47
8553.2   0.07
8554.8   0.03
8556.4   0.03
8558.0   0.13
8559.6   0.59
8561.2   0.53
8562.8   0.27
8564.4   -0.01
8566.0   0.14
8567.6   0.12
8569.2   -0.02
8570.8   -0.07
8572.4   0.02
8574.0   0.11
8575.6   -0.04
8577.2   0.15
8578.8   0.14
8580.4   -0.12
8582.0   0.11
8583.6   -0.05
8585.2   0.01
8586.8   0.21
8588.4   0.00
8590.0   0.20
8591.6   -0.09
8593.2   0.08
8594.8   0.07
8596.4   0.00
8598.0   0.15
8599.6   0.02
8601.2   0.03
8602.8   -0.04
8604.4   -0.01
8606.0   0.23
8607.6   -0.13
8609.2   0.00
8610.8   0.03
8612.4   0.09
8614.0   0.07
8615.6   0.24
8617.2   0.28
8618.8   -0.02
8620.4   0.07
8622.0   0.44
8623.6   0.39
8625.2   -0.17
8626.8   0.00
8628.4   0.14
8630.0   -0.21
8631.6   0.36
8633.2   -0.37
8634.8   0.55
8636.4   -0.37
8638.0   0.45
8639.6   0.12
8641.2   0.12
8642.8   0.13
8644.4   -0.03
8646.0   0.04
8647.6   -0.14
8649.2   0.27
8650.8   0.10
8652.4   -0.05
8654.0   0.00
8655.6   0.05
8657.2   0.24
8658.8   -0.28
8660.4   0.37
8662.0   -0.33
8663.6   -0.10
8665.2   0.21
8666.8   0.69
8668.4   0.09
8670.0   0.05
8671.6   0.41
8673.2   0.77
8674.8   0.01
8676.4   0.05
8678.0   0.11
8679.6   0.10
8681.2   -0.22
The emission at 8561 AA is H-gamma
